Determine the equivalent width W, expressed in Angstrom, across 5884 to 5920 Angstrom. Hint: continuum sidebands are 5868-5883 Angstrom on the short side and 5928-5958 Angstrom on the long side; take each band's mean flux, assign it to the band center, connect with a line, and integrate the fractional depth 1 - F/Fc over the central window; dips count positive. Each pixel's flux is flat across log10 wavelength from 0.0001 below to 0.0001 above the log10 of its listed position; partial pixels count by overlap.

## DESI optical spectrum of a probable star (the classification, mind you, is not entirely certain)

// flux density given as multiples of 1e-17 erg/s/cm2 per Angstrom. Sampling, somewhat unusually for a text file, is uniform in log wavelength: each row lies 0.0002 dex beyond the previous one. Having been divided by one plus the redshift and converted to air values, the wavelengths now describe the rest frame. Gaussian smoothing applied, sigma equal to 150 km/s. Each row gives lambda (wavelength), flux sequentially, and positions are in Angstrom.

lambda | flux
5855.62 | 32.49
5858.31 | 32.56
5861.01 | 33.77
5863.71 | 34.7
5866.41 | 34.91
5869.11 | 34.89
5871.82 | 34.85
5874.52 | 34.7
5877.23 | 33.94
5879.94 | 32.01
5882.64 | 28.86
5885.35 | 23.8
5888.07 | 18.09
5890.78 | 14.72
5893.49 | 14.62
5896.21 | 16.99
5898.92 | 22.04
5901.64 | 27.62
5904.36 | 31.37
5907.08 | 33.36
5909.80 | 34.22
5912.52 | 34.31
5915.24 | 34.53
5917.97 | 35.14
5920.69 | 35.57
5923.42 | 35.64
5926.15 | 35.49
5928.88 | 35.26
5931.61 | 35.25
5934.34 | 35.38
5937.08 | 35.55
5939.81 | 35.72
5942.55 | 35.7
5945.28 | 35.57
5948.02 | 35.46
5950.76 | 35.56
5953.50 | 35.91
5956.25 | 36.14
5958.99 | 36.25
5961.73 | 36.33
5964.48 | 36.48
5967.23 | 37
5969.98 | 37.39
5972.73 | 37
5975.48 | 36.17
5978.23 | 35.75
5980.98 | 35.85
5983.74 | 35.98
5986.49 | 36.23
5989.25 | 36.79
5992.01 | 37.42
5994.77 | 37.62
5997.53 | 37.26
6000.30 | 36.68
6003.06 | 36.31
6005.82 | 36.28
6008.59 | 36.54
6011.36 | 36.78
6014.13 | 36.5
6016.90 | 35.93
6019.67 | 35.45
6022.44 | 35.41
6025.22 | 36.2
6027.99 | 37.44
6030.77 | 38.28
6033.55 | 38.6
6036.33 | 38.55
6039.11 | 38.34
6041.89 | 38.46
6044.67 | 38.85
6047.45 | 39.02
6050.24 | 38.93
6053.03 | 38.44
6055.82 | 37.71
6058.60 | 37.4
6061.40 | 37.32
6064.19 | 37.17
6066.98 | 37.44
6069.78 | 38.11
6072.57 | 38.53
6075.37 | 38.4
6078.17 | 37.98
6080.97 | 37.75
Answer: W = 8.4 Angstrom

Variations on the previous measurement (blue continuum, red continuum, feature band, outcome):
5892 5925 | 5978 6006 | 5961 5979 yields -1.0 Angstrom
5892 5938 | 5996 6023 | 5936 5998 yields -4.1 Angstrom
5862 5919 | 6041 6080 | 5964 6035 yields -3.8 Angstrom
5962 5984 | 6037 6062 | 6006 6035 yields 0.7 Angstrom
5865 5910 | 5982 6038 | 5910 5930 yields -3.4 Angstrom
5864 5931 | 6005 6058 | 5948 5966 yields -1.5 Angstrom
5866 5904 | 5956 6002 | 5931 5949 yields -1.7 Angstrom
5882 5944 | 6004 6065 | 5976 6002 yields -1.5 Angstrom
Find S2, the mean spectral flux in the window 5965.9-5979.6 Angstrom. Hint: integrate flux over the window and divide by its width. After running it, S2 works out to 36.7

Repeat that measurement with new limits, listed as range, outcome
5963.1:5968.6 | 36.7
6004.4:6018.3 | 36.4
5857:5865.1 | 33.7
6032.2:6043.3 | 38.5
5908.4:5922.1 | 34.8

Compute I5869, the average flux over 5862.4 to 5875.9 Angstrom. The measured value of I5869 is 34.8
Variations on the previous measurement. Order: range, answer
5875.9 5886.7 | 29.7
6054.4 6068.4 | 37.4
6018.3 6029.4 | 36.1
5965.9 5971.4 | 37.2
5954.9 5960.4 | 36.3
